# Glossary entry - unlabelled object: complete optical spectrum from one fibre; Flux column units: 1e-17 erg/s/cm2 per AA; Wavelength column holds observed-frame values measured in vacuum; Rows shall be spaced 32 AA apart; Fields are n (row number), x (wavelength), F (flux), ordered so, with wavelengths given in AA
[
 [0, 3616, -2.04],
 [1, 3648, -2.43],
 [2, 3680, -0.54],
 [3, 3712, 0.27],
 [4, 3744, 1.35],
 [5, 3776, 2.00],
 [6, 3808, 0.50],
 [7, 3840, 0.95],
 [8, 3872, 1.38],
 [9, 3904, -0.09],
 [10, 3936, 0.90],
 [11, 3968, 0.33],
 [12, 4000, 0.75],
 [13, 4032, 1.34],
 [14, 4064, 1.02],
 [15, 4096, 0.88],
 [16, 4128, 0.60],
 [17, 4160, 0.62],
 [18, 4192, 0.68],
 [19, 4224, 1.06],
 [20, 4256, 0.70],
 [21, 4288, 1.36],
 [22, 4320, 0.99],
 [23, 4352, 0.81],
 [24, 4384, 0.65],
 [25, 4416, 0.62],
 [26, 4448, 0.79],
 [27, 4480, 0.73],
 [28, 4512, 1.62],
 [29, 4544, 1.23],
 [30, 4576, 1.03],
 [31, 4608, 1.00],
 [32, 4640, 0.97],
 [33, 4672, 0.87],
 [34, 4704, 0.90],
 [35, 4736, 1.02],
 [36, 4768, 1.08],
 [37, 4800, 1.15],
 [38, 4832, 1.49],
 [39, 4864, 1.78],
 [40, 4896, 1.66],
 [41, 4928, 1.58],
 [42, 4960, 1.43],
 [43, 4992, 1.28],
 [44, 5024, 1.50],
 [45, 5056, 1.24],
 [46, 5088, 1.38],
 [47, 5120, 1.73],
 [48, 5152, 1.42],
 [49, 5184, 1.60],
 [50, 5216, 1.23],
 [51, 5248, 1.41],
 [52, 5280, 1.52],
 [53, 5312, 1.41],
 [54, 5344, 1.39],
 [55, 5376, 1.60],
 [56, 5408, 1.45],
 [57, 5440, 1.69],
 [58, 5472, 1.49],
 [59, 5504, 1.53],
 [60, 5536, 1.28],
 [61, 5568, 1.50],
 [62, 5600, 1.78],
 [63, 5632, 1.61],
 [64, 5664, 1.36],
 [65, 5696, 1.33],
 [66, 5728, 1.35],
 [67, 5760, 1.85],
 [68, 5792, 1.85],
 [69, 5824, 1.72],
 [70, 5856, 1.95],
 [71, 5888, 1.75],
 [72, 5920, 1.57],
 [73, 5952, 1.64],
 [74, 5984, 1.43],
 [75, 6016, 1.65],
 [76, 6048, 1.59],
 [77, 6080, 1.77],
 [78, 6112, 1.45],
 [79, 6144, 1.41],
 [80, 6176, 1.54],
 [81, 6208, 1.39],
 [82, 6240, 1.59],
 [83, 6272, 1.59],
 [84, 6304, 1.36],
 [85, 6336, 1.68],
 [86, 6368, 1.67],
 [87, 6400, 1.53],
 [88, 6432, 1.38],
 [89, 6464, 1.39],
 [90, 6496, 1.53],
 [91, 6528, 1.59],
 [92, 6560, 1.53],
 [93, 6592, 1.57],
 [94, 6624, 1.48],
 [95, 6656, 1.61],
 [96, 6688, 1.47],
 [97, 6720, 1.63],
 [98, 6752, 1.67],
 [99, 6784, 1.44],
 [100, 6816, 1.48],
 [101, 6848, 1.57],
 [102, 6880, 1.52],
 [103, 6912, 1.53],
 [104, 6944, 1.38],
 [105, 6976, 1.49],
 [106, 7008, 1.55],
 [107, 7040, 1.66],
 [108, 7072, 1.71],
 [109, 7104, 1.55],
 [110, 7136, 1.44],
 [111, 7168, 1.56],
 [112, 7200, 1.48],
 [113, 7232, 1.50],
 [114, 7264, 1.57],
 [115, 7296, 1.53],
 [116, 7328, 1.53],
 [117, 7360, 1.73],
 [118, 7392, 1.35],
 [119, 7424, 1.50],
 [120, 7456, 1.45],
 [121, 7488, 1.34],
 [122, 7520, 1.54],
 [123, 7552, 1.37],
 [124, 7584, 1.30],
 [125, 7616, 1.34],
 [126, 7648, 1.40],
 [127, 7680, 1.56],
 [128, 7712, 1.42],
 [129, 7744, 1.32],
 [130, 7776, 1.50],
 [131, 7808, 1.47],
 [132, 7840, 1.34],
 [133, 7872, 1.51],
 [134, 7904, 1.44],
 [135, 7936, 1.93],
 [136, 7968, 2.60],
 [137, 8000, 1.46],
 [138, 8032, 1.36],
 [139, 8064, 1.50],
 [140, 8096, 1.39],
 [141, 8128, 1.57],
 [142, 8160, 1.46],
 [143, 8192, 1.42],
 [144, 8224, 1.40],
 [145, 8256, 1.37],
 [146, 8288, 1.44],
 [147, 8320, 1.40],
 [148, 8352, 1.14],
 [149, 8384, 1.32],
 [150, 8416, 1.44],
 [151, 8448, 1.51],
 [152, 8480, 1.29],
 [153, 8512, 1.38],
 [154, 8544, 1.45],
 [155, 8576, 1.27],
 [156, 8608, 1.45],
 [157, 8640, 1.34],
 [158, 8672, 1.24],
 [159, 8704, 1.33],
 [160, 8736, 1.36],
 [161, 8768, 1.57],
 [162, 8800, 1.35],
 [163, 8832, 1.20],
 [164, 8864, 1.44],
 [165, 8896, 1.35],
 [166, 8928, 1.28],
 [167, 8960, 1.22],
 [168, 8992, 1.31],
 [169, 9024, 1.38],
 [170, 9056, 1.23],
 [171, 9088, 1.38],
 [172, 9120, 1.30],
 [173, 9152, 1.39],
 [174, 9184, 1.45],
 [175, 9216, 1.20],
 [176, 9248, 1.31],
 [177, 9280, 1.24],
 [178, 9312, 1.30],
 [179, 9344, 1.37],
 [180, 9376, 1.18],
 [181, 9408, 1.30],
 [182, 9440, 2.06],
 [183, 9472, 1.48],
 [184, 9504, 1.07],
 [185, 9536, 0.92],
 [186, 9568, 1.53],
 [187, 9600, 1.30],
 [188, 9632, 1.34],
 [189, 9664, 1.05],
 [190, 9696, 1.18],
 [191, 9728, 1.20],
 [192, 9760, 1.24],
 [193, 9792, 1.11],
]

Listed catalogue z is 0.211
